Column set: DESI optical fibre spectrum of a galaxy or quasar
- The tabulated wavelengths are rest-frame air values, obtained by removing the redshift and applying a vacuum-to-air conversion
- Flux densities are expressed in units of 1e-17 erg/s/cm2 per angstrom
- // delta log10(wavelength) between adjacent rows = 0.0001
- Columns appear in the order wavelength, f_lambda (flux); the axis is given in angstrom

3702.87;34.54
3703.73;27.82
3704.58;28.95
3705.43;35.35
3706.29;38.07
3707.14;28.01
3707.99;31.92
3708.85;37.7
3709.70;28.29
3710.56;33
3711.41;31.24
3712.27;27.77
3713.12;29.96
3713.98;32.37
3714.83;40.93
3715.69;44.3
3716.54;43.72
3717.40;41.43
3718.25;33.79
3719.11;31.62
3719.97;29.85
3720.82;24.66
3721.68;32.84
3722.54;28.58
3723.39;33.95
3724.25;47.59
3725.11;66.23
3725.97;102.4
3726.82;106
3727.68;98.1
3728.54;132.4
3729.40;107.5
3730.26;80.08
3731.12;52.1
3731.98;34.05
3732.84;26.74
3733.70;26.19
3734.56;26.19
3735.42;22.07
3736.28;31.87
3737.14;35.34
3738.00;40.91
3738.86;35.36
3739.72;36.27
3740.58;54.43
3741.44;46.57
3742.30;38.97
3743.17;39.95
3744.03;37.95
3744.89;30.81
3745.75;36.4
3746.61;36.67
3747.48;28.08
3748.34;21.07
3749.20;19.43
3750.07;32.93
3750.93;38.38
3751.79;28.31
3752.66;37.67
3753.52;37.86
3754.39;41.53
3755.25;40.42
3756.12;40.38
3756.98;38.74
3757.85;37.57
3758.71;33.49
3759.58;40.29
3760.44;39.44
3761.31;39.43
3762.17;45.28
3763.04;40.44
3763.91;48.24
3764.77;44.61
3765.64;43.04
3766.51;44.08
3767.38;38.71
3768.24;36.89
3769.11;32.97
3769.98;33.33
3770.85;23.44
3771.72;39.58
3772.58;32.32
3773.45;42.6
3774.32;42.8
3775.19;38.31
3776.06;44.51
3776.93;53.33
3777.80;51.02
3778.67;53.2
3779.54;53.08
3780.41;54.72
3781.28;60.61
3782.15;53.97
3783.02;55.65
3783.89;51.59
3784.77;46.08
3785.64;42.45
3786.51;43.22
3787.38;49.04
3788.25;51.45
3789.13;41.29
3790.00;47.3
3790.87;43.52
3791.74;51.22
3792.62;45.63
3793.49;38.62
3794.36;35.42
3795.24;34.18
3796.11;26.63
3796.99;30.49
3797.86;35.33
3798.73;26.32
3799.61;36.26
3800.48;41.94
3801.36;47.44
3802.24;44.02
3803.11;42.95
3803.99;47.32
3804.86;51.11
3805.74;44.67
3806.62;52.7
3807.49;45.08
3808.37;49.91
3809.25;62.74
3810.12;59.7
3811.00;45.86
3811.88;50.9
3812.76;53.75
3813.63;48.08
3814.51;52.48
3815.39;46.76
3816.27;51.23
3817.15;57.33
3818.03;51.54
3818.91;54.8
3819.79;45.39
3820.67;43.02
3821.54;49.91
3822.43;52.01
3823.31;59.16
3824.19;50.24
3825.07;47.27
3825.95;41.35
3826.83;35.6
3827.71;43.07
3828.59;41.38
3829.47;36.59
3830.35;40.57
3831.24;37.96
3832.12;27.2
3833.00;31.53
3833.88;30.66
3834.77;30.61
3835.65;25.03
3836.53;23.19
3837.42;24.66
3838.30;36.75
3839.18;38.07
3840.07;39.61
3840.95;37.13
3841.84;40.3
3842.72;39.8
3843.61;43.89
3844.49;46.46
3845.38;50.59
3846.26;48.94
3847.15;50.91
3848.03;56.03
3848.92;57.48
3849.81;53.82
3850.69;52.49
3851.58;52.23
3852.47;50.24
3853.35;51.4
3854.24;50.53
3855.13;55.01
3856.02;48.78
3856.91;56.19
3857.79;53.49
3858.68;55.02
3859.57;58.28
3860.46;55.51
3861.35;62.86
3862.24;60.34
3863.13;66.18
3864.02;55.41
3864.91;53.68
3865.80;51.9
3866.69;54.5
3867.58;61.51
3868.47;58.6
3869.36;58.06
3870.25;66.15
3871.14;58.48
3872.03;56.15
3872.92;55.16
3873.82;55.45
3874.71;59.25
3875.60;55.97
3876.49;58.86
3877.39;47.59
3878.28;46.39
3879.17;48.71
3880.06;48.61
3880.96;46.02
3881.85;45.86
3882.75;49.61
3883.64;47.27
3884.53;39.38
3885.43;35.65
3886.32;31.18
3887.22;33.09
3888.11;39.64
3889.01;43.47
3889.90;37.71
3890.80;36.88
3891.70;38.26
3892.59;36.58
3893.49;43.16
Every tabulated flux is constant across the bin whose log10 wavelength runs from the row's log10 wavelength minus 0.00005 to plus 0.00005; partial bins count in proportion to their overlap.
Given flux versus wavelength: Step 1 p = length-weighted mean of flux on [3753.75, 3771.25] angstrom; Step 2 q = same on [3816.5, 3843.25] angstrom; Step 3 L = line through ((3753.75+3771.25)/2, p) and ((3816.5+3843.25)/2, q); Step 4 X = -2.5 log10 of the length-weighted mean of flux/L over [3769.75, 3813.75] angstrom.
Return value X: -0.14 mag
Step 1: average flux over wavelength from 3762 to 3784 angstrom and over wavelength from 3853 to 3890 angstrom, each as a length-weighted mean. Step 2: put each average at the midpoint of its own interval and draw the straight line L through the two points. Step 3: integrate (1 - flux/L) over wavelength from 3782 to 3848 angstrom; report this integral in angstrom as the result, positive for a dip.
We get 5.3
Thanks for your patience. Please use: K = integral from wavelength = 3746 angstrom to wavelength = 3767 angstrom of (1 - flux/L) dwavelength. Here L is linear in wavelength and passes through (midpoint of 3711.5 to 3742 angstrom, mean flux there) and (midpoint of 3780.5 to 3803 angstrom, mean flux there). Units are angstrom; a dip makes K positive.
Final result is 3.8 angstrom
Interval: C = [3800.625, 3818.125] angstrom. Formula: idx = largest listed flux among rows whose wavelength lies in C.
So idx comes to 62.74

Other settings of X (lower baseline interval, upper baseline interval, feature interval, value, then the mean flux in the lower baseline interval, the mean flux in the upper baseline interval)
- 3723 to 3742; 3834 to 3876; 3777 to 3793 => 0.08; 56.4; 50.3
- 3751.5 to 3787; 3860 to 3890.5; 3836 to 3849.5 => 0.15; 42.6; 51.2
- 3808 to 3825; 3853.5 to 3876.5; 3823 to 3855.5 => 0.26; 51.7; 56.9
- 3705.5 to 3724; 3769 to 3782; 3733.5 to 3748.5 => 0.09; 33.7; 44.2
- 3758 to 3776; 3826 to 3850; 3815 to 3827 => -0.24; 39.1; 39.4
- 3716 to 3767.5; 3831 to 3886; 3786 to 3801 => 0.15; 43.8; 48.6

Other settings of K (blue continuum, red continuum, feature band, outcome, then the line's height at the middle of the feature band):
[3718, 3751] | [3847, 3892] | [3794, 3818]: 1.7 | 48.8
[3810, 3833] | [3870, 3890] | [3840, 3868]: -2.9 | 47.4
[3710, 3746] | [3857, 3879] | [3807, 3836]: 4.2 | 53.2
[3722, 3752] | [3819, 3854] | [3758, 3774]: 2.5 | 46.1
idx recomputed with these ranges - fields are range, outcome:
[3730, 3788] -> 80.08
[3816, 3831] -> 59.16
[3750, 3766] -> 48.24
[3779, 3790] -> 60.61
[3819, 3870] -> 66.18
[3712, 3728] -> 106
